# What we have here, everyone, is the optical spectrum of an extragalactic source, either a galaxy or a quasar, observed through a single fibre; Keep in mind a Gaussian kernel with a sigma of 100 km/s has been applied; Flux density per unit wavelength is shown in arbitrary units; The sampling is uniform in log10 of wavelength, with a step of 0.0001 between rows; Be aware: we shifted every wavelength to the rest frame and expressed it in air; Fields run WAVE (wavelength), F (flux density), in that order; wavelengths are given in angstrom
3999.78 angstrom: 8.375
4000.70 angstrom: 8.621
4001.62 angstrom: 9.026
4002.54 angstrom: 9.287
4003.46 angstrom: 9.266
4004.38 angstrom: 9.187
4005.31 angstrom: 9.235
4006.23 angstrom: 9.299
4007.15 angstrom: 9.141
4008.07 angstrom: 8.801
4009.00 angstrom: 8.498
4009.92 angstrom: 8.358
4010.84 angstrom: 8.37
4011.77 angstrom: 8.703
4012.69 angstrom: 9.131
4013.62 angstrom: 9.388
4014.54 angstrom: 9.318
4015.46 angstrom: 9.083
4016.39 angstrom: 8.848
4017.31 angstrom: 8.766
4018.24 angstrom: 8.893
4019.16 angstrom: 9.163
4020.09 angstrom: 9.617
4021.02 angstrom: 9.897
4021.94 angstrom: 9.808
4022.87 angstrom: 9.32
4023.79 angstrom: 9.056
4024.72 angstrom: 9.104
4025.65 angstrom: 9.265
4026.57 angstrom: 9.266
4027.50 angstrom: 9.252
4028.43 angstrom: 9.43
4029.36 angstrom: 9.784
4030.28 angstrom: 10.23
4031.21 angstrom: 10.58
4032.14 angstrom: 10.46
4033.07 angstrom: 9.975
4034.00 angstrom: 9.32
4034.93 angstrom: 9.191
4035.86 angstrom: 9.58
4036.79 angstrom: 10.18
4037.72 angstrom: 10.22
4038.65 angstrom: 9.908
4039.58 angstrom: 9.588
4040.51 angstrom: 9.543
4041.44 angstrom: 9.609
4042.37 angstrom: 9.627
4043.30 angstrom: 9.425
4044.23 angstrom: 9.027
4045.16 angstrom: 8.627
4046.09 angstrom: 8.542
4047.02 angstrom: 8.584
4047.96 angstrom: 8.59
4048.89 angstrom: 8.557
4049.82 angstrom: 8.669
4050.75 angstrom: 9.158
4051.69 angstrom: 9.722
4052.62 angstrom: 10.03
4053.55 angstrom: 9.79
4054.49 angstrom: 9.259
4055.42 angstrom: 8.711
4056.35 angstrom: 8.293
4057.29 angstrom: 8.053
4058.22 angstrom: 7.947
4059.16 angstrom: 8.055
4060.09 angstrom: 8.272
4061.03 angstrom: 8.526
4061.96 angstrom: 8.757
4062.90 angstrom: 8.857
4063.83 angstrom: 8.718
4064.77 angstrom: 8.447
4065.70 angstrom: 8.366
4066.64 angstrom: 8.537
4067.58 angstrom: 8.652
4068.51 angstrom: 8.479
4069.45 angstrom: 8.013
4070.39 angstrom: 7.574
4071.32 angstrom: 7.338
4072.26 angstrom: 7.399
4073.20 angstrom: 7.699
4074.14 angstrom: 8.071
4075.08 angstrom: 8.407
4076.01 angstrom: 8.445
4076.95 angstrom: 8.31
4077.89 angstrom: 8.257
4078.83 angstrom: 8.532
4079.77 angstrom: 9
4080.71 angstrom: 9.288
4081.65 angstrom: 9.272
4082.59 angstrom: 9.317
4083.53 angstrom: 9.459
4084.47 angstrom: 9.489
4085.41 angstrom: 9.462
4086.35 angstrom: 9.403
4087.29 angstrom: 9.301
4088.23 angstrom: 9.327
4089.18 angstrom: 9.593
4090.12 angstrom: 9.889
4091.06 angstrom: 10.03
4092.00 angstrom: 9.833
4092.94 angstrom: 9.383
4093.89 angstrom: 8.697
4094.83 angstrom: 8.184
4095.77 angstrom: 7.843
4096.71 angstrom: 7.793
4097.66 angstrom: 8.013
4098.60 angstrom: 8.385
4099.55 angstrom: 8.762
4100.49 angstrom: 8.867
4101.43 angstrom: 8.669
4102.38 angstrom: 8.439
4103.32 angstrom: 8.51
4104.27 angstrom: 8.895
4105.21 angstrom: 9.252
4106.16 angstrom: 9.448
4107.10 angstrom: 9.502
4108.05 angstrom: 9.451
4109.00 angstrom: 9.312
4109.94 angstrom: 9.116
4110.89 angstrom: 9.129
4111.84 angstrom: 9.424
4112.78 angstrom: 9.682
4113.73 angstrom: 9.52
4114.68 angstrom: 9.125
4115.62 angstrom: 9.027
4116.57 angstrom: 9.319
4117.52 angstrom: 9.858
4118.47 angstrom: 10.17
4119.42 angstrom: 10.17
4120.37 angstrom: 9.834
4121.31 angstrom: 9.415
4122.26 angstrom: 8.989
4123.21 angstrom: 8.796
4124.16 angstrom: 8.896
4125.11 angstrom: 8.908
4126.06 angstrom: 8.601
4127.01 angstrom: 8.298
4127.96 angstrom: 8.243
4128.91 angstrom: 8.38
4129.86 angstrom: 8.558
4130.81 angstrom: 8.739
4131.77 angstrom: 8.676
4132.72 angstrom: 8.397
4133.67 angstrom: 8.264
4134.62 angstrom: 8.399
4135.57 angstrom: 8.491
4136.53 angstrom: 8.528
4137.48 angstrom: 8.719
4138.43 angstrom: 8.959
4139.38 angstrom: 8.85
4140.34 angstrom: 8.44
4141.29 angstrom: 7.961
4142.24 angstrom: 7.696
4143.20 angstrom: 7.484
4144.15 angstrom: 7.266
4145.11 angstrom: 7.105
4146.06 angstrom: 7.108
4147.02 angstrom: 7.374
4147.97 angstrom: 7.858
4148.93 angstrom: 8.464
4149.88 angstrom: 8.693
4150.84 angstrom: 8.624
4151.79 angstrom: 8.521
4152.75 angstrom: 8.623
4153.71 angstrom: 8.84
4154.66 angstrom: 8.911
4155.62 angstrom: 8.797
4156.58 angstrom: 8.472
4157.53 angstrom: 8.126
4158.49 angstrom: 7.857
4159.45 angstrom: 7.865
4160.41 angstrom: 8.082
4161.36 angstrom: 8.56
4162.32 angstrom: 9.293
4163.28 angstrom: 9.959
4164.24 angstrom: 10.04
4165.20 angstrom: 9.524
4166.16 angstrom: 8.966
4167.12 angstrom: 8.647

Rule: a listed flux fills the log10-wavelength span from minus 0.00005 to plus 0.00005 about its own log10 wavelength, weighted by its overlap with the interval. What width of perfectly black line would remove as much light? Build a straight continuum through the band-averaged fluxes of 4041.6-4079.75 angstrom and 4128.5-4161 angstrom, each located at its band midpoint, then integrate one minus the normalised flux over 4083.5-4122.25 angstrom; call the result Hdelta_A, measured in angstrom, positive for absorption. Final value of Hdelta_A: -3.5 angstrom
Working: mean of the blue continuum 8.57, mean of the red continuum 8.27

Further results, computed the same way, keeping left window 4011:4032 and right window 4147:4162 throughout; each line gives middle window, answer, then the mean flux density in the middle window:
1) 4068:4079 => 1.2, 8.04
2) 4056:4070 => 1.0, 8.39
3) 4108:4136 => -1.3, 9.03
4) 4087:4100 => -0.1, 8.92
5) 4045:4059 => 0.5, 8.82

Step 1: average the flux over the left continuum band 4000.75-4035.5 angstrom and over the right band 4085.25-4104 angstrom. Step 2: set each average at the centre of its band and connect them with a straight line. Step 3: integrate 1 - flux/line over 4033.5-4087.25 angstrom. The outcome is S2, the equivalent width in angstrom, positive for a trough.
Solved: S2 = 1.3 angstrom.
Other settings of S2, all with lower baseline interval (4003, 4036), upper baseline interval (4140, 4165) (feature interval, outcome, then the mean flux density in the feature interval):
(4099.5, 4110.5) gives -0.5 angstrom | 9.03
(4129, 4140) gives -0.2 angstrom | 8.58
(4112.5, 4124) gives -1.2 angstrom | 9.47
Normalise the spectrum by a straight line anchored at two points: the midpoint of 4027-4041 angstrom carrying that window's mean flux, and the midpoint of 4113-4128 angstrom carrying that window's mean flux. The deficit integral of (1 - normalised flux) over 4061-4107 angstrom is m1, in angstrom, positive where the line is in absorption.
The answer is 3.6 angstrom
